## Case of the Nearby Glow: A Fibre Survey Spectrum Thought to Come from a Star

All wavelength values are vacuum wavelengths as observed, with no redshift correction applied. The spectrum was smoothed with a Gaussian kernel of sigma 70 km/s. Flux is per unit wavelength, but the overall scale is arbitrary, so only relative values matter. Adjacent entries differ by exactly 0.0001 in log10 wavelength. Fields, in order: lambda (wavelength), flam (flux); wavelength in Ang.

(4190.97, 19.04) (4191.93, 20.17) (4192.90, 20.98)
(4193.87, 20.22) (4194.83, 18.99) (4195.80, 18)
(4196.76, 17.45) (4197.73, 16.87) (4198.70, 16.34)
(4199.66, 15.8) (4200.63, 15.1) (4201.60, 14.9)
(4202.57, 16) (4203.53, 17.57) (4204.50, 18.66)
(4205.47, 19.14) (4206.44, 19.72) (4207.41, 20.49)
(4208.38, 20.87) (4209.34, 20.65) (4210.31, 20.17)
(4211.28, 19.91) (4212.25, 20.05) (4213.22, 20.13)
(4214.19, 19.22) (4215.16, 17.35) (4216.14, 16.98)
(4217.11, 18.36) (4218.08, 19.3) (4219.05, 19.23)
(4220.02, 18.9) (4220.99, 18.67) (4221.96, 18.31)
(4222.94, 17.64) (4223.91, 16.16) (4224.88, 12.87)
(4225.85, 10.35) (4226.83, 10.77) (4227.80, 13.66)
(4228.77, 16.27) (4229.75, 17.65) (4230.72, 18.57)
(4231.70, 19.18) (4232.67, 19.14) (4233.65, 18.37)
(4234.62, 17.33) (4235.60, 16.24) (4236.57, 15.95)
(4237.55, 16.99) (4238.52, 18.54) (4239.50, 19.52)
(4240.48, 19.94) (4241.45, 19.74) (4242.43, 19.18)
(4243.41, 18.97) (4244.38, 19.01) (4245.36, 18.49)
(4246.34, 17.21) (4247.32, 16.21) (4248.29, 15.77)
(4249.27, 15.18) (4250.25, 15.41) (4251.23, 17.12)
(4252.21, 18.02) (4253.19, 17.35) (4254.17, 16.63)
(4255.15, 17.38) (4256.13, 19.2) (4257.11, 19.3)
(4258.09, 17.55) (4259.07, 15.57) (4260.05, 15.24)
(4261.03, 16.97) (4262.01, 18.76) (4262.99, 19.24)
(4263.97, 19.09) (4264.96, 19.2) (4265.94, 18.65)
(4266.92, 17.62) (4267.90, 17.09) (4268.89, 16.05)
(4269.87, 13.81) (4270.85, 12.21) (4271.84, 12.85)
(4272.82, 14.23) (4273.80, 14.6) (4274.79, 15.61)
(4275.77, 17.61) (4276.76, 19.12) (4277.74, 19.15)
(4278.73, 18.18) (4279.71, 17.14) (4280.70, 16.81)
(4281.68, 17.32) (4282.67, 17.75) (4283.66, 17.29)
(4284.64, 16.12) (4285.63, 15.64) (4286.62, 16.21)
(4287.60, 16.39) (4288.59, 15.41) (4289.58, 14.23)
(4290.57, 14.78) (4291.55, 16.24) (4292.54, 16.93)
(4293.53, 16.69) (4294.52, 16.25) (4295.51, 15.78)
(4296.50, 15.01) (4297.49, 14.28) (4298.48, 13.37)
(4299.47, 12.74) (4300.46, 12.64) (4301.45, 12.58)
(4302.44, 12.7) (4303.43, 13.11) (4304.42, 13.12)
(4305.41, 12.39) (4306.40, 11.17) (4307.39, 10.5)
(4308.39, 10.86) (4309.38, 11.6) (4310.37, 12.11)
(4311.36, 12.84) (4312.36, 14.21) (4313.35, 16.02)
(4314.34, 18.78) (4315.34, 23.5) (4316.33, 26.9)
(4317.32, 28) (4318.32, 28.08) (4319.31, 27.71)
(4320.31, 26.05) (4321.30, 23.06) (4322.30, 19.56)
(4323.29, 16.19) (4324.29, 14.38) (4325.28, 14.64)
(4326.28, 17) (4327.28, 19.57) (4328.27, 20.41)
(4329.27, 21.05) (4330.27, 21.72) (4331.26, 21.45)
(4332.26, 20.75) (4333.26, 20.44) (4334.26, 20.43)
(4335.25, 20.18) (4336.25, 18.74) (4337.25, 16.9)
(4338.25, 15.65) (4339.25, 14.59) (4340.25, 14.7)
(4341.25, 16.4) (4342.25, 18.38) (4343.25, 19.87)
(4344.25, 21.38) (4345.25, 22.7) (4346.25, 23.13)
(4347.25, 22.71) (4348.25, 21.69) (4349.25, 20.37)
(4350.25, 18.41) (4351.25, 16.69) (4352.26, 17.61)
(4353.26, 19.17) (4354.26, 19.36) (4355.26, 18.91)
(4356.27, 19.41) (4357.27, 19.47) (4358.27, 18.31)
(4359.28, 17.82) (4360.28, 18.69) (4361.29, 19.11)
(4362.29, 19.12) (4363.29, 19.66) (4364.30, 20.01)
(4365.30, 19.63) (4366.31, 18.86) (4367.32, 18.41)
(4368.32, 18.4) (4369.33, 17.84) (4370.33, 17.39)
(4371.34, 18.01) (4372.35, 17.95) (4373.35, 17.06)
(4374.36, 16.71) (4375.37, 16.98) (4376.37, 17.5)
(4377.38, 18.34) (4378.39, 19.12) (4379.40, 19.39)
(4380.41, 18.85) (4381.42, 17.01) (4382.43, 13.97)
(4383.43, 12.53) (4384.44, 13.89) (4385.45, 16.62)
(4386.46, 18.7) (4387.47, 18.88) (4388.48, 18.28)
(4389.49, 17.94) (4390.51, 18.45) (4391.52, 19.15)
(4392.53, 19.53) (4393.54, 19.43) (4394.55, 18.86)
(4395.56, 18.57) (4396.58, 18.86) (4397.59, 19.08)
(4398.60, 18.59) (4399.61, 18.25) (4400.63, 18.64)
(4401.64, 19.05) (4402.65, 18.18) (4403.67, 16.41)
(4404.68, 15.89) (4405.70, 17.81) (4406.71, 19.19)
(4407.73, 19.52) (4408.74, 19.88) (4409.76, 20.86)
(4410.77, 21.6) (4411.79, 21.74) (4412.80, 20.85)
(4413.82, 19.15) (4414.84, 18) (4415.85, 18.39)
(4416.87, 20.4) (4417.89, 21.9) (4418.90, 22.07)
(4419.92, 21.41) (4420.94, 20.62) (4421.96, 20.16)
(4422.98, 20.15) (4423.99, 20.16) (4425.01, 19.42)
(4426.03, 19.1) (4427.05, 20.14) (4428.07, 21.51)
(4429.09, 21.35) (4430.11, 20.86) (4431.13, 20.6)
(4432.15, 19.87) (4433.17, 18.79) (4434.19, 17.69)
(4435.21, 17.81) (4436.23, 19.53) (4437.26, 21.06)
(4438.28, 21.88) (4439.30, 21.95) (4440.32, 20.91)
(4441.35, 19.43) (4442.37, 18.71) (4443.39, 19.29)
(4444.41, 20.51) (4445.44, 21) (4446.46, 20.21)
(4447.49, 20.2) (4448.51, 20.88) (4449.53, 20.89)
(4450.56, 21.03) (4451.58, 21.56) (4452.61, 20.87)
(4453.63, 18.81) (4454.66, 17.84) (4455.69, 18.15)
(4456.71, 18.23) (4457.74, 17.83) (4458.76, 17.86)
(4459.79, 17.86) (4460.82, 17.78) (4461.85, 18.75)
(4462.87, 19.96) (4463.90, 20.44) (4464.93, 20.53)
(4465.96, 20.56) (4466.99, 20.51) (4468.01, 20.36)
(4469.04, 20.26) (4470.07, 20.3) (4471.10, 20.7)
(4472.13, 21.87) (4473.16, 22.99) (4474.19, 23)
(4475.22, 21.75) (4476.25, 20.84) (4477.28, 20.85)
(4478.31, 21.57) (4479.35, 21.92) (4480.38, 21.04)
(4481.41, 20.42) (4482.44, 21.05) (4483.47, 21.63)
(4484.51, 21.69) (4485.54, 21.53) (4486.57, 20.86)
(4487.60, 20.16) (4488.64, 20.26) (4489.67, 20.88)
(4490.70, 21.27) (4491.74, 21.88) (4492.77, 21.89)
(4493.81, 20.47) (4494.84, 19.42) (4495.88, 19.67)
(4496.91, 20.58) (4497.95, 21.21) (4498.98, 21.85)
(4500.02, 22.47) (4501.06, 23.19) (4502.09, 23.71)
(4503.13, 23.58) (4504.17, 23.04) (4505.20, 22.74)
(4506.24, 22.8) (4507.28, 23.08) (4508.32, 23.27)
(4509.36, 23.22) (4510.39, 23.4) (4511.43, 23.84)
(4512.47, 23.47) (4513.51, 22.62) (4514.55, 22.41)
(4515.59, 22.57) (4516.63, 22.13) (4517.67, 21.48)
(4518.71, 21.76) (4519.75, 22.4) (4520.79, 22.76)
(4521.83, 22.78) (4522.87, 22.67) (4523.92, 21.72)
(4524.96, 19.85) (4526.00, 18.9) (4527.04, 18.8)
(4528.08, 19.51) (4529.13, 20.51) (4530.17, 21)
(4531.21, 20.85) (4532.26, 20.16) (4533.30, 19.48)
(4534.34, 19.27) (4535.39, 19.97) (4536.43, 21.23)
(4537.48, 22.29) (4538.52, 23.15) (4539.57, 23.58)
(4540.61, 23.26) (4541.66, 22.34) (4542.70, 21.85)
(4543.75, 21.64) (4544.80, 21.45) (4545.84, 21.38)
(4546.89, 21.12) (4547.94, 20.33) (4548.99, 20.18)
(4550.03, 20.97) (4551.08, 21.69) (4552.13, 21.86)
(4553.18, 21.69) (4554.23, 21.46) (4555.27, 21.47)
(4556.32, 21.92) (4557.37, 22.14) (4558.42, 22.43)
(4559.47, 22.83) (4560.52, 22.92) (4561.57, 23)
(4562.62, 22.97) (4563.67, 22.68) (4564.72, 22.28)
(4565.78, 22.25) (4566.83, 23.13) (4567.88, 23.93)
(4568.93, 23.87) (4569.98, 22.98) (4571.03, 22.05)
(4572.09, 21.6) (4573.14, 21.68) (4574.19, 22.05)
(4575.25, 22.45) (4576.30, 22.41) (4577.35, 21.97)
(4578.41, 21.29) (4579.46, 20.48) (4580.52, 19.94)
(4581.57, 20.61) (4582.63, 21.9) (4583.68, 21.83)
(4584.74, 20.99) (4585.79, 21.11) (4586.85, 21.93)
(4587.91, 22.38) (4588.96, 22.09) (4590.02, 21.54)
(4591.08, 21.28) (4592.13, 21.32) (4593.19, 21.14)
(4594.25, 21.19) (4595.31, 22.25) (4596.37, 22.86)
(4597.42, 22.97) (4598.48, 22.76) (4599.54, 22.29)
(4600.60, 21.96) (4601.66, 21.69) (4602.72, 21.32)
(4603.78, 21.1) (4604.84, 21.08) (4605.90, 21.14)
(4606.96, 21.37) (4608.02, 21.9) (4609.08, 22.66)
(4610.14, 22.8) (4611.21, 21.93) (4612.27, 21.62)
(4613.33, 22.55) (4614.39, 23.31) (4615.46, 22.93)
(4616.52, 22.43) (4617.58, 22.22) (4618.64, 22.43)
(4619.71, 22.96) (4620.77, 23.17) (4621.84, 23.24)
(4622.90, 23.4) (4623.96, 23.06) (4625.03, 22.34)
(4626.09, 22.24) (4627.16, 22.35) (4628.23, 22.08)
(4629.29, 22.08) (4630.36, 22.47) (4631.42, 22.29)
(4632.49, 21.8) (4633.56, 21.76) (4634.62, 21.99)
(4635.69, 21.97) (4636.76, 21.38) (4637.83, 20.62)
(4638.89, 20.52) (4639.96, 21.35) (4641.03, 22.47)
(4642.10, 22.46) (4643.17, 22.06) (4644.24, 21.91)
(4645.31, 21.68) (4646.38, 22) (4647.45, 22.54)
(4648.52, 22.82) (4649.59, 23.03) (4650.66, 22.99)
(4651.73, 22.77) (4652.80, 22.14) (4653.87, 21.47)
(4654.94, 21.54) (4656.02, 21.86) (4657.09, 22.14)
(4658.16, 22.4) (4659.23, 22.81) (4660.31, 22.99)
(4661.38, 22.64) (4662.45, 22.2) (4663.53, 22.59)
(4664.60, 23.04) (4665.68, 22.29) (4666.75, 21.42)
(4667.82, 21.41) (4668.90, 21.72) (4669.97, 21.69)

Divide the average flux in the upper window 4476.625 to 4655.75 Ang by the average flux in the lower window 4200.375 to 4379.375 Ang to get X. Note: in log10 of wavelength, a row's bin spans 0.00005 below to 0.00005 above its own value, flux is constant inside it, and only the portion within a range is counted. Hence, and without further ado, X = 1.24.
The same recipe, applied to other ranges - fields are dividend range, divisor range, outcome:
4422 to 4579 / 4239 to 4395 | 1.20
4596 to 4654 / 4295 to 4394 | 1.23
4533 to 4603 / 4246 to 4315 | 1.39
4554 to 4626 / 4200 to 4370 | 1.26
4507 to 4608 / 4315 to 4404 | 1.14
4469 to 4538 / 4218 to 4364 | 1.23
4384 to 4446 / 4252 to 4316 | 1.23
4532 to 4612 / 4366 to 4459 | 1.14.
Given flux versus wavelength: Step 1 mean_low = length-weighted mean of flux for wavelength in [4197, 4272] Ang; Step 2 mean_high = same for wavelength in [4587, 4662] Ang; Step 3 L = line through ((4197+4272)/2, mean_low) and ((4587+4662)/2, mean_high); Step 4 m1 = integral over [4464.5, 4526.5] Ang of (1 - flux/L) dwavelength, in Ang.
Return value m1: -3.3 Ang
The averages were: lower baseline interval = 17.5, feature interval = 21.7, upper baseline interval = 22.1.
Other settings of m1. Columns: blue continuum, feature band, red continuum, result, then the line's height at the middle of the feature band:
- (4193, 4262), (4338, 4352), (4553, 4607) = 0.0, 19.1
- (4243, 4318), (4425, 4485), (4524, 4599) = -2.0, 19.6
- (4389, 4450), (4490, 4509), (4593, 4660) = -1.2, 20.7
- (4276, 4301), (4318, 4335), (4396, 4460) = -3.6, 17.1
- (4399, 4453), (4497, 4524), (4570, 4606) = -2.4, 20.9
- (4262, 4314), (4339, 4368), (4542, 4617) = -4.1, 16.8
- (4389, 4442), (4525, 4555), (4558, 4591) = 0.7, 21.6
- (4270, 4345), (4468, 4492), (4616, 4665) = -1.8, 19.8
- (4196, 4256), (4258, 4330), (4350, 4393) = 4.3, 17.8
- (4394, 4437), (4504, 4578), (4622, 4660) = -3.4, 21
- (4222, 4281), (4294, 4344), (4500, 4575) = 2.2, 18.2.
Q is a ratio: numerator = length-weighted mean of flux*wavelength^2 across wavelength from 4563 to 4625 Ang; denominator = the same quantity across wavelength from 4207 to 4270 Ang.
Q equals 1.5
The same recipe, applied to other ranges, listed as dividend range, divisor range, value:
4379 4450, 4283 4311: 1.44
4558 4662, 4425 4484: 1.17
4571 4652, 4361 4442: 1.27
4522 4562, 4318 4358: 1.19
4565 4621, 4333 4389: 1.33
